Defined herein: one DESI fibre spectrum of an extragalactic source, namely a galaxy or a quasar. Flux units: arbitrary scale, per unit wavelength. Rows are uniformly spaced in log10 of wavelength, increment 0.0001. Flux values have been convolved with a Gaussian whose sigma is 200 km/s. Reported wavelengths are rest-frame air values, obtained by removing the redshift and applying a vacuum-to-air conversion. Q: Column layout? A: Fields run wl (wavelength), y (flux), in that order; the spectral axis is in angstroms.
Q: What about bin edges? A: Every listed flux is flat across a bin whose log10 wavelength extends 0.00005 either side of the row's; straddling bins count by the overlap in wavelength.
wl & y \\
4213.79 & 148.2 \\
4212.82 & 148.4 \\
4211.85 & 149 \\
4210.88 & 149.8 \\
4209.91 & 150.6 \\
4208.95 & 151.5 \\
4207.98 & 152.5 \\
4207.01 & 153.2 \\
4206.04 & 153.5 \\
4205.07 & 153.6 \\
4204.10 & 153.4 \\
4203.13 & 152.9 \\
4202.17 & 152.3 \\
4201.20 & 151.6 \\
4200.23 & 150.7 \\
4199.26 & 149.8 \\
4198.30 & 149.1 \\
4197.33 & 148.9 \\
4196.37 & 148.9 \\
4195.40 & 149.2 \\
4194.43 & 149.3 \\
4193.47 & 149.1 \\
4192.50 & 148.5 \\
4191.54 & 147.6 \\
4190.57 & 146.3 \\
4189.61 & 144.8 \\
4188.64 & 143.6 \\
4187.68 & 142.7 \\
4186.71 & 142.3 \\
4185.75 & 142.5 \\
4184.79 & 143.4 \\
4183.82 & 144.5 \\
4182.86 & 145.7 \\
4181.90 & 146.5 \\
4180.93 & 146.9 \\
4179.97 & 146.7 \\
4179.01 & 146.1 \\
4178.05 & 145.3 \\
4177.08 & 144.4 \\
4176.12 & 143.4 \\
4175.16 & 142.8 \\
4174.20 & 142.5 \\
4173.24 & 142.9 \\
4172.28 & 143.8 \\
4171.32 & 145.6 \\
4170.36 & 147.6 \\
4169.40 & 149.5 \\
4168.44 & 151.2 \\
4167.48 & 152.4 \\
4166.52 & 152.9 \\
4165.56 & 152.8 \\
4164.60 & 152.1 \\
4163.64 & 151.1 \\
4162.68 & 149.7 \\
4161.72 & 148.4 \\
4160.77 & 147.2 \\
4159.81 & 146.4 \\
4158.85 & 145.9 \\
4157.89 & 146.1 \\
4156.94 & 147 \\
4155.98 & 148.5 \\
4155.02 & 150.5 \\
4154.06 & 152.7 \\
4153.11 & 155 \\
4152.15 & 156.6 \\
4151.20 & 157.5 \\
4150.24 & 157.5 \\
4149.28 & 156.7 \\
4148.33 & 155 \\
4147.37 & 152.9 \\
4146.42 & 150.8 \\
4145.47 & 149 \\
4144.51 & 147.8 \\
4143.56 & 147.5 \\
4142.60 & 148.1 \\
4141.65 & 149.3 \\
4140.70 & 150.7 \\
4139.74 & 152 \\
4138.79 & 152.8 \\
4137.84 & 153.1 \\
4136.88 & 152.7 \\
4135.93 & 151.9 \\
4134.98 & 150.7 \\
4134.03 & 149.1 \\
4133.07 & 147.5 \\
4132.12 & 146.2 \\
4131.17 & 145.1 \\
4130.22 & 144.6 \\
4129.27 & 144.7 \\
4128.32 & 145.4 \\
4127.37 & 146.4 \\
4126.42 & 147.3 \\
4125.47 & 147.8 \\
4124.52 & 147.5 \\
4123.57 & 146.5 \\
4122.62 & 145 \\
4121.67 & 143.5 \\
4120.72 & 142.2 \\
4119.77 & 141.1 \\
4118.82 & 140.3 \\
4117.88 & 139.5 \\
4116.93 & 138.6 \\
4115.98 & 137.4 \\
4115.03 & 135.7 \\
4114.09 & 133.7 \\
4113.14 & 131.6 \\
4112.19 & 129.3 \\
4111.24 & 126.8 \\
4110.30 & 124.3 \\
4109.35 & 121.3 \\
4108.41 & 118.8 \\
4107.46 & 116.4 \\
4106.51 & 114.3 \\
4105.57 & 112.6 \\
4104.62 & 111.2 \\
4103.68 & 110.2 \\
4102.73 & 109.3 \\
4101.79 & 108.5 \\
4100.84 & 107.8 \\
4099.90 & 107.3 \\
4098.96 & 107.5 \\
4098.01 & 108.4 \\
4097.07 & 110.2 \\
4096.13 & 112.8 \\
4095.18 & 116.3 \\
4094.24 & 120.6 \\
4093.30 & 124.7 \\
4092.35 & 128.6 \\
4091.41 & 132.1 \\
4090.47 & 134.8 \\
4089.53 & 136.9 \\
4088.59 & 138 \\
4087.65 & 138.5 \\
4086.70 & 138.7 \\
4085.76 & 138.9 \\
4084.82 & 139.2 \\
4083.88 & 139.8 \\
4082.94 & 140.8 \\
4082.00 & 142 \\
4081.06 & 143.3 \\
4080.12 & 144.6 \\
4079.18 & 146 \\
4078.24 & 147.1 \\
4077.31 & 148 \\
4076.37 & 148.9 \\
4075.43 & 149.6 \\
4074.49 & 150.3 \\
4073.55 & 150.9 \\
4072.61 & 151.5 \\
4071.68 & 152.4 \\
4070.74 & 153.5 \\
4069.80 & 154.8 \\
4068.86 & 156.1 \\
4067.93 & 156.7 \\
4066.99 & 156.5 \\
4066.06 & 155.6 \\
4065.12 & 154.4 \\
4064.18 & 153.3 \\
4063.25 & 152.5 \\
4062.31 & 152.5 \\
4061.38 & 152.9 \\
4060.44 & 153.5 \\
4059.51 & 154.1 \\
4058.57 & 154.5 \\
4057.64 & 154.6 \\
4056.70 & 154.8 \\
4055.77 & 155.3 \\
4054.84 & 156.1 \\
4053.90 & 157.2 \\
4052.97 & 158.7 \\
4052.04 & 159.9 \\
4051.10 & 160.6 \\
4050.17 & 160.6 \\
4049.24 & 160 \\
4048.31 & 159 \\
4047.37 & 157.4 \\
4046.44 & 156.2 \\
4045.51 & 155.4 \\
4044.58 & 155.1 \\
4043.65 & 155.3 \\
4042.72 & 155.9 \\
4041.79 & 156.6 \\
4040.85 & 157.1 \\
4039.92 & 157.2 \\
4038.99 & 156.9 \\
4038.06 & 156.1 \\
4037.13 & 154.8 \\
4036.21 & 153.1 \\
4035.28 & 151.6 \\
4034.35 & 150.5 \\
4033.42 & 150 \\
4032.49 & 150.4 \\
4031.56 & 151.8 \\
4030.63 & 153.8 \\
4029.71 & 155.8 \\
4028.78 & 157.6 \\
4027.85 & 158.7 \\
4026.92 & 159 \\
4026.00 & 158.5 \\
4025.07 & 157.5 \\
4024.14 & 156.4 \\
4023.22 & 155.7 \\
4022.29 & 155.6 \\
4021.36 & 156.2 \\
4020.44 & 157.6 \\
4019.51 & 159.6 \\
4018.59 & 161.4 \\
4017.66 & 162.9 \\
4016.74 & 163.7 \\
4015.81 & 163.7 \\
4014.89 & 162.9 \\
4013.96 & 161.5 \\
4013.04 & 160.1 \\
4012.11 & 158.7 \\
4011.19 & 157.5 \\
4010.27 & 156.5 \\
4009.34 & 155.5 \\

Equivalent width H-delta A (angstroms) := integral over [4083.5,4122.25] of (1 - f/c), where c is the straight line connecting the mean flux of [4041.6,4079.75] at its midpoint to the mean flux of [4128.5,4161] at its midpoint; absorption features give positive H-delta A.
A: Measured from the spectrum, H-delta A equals 6.7 angstroms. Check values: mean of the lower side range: 154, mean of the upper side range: 150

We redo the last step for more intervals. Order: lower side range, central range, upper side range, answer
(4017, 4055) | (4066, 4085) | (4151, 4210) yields 0.7 angstroms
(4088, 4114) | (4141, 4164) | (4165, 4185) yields -2.1 angstroms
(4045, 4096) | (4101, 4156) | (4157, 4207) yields 2.6 angstroms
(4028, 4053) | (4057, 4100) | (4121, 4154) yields 3.3 angstroms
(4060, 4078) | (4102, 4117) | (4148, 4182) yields 2.8 angstroms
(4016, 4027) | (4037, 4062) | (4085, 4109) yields -2.1 angstroms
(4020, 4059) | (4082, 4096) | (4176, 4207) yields 1.8 angstroms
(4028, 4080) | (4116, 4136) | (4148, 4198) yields 0.7 angstroms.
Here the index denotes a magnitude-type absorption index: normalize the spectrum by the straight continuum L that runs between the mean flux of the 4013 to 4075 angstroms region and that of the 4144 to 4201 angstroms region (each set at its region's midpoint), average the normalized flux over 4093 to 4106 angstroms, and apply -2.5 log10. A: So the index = 0.34 mag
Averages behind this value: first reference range 156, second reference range 148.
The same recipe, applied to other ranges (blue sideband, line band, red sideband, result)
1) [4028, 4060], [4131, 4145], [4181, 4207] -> 0.010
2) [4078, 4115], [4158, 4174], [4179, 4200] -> -0.054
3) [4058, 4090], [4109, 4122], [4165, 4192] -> 0.098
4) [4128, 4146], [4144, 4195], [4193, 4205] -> 0.011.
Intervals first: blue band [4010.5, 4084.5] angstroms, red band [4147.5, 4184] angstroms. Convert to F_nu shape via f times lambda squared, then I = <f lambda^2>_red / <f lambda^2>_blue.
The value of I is 1.02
